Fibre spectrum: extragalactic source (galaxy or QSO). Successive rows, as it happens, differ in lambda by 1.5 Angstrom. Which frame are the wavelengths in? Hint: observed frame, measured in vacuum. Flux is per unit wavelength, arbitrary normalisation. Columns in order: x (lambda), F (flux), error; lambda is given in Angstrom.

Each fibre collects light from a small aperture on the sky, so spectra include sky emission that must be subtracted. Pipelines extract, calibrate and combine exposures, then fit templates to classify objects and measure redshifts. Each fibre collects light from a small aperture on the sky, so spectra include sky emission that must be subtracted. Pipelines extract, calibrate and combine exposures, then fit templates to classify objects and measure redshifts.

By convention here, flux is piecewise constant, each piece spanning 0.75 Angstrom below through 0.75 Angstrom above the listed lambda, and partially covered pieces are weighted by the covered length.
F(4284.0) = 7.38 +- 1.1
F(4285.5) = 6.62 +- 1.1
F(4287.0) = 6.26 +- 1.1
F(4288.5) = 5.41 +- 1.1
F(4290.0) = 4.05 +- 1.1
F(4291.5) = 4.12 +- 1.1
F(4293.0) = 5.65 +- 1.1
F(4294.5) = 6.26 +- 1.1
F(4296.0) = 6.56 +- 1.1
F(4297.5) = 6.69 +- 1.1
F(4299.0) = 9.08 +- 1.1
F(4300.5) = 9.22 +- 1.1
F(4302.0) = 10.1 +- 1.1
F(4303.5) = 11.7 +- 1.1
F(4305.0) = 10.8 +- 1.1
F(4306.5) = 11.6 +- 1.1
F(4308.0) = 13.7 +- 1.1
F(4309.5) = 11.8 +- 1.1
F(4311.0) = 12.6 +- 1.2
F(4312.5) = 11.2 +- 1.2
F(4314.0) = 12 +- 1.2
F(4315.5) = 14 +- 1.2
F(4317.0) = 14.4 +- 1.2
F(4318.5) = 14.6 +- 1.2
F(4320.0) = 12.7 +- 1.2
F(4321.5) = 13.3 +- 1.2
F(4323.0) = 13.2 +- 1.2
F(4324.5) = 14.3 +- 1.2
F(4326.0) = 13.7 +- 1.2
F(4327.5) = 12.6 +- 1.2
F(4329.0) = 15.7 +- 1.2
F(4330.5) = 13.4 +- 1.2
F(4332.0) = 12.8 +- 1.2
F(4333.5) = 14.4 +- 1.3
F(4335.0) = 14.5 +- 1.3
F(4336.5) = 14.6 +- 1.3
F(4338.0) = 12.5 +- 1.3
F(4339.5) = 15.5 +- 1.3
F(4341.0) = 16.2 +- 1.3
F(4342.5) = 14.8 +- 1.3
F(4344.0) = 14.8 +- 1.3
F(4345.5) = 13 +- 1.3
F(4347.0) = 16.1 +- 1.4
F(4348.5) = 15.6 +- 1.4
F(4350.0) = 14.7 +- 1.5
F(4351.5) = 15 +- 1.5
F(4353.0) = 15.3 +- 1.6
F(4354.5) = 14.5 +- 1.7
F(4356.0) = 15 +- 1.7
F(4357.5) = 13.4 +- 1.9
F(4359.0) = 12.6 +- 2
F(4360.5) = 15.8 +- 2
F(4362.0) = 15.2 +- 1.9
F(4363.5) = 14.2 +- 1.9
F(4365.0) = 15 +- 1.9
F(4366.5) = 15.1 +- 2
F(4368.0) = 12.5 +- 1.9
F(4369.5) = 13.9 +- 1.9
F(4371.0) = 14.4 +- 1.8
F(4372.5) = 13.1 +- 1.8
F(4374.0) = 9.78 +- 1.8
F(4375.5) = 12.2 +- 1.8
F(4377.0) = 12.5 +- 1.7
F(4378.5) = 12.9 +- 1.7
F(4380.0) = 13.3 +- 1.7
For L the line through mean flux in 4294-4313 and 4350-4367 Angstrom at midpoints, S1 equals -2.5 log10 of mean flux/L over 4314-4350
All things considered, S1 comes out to -0.141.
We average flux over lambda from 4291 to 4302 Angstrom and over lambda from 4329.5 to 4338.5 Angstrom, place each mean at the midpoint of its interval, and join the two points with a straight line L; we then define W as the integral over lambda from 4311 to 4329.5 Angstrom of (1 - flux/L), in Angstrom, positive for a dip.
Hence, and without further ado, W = -3.5 Angstrom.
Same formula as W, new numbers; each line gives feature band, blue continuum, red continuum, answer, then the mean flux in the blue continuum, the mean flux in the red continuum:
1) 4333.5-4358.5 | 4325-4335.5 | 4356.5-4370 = -1.2 Angstrom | 13.9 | 14.2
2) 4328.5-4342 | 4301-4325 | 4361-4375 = -1.4 Angstrom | 12.6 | 13.7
